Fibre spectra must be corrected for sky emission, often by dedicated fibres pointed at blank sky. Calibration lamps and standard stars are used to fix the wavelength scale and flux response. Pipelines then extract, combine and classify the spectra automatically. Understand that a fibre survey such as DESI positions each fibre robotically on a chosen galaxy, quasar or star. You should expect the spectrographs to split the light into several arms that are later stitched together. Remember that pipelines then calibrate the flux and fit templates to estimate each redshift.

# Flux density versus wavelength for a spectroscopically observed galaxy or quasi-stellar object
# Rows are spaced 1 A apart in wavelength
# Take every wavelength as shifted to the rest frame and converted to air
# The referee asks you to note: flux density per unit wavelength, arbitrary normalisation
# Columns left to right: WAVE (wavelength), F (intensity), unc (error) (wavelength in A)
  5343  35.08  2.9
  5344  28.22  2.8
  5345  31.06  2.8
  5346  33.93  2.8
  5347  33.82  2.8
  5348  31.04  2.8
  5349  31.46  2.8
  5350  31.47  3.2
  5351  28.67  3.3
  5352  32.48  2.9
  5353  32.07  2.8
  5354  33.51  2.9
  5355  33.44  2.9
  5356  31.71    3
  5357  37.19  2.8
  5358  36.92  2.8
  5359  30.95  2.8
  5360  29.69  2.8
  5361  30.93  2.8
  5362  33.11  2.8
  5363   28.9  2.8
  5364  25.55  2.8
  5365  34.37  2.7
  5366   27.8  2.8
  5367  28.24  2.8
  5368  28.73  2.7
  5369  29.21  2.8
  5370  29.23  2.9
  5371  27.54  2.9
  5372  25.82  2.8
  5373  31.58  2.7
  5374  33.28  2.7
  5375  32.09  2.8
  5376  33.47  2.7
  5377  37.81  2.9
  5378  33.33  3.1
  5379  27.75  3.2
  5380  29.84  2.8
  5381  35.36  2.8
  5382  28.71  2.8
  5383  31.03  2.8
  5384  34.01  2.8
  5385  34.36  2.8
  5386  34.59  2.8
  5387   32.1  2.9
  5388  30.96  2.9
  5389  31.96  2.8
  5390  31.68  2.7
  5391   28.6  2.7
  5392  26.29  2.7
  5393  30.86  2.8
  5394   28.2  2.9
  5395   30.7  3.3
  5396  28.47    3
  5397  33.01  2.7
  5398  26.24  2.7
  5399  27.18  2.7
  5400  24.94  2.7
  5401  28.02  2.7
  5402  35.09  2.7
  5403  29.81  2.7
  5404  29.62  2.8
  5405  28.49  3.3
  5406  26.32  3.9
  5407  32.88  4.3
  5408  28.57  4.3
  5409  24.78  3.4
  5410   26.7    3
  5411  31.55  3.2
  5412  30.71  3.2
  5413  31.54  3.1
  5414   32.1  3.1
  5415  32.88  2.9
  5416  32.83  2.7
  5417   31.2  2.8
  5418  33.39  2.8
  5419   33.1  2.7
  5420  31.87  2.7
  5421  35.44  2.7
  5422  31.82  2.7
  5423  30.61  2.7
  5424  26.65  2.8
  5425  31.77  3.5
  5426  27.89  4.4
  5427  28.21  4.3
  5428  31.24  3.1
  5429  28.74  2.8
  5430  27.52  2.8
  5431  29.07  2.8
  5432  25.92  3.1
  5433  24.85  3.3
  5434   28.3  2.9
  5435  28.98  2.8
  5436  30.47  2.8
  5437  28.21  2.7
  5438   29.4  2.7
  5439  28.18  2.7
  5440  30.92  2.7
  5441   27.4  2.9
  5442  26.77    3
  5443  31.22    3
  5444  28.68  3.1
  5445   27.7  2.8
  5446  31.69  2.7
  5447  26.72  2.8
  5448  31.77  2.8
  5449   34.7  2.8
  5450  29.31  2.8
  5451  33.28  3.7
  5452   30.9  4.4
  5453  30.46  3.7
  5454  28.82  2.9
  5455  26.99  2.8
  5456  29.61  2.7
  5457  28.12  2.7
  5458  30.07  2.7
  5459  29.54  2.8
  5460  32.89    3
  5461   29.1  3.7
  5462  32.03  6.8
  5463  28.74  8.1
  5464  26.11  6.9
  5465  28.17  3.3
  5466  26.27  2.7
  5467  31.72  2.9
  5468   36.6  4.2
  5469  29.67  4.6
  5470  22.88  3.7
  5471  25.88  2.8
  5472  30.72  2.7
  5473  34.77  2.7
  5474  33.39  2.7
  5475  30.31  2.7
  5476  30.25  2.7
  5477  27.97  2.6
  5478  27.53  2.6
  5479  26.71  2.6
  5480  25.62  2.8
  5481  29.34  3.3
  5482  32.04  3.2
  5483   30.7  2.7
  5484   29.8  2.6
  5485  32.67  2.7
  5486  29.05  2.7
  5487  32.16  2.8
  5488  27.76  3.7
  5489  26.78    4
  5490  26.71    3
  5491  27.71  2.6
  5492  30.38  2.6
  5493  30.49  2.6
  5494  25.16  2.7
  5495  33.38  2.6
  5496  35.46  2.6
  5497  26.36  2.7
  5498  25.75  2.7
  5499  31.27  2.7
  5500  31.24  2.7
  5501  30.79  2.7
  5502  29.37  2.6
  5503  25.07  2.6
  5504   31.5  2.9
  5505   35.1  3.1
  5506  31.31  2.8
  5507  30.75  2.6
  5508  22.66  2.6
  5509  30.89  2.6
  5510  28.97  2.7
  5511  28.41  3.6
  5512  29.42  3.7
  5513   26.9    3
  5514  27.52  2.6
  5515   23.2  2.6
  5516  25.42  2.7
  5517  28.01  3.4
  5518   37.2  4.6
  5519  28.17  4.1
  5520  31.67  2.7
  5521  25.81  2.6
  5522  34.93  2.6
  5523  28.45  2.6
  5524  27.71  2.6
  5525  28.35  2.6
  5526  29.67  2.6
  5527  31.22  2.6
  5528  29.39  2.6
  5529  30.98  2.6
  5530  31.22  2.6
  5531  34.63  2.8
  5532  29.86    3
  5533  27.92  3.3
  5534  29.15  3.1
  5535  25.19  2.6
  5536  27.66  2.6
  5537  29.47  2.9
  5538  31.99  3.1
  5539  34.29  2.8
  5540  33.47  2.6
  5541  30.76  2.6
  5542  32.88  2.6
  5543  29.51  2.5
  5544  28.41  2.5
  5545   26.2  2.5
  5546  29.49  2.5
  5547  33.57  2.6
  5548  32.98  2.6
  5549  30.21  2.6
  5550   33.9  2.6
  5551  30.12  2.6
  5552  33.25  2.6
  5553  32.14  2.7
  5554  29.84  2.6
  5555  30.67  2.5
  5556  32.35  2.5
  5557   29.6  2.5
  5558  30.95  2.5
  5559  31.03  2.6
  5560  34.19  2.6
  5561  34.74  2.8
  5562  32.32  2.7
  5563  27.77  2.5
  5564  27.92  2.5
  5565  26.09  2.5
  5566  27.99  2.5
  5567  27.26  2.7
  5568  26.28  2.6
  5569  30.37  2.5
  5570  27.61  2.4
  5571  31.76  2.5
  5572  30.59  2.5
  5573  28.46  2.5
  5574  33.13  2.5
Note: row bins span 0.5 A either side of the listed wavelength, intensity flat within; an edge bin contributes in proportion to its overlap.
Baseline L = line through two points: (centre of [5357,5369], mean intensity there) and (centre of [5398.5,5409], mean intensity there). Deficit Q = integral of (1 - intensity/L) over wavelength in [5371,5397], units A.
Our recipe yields -1.3 A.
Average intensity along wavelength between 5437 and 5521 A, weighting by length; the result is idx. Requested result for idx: 29.4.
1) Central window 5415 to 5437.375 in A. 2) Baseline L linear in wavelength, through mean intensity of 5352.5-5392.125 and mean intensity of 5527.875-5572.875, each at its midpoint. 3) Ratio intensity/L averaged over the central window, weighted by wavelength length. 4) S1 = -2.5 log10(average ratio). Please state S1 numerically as 0.039 mag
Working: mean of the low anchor 31.4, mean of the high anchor 30.4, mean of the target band 30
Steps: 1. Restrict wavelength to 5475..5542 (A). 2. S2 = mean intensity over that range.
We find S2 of 29.5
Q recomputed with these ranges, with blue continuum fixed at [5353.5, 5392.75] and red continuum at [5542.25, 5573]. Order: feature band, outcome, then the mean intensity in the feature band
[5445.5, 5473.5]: 0.8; 29.9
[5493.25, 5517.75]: 1.3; 29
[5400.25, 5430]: 0.7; 30.4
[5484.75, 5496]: 0.4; 29.5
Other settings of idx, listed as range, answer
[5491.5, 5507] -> 30.2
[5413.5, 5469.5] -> 29.9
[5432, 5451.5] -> 29.3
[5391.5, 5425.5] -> 30.1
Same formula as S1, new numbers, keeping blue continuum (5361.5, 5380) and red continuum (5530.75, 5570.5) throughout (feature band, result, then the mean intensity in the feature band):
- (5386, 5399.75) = 0.02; 29.8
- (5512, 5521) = 0.07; 28.4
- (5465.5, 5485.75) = 0.02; 29.7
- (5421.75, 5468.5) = 0.03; 29.4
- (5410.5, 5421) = -0.07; 32.3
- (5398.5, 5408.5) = 0.05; 29.1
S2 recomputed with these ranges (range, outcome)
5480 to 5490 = 29.6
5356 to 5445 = 30.2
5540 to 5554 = 31.1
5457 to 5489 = 29.6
